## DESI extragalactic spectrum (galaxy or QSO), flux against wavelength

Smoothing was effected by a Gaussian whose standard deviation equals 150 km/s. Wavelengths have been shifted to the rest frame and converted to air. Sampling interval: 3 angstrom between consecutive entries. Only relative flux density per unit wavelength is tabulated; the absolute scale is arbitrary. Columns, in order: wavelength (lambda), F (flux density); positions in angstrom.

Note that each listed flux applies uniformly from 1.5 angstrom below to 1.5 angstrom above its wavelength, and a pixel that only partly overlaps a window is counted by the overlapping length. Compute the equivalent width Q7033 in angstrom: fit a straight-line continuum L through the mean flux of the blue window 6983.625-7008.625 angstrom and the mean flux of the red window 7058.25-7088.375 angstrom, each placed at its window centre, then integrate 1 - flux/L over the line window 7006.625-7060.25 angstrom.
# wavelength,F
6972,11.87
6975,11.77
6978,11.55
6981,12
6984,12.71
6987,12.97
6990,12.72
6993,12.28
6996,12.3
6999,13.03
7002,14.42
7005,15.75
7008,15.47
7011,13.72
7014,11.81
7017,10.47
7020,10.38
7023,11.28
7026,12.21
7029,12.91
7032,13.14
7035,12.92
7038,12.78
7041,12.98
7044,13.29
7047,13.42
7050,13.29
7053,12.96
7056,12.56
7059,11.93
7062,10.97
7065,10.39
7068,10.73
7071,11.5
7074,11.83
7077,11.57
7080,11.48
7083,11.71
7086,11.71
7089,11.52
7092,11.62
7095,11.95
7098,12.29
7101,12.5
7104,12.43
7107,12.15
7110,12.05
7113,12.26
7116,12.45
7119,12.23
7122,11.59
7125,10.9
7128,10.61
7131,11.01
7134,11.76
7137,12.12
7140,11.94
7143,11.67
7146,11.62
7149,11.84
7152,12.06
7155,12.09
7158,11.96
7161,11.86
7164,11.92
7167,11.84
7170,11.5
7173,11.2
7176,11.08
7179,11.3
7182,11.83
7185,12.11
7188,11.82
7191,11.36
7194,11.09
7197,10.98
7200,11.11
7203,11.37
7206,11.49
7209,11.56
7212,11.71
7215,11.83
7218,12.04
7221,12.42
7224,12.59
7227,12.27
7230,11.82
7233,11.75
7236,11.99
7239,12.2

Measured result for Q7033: -0.82 angstrom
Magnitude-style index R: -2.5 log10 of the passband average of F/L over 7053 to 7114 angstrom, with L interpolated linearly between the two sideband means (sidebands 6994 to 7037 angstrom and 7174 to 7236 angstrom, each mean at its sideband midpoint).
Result 0.06 mag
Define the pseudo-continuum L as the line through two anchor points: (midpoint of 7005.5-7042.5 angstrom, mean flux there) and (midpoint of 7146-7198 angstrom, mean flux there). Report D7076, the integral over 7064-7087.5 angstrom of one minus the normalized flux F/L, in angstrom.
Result 1.68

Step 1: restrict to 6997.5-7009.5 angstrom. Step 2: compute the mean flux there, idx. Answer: 14.7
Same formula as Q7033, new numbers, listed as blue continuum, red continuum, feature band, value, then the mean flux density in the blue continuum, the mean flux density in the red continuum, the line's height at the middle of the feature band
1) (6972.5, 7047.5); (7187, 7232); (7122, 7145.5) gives 1.2 angstrom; 12.7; 11.7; 12.1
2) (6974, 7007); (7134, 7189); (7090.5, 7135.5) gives 0.9 angstrom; 12.9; 11.8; 12.1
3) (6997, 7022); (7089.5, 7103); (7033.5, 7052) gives -0.6 angstrom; 13.1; 12.1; 12.7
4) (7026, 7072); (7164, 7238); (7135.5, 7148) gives 0.1 angstrom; 12.4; 11.7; 12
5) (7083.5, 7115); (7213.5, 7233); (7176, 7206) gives 1.7 angstrom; 12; 12.1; 12.1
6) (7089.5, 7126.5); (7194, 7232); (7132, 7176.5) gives 0.5 angstrom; 12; 11.7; 11.9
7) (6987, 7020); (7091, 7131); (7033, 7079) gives 1.1 angstrom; 13.1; 11.9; 12.5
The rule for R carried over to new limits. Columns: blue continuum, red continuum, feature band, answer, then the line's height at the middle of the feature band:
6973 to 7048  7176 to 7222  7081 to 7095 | 0.05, 12.2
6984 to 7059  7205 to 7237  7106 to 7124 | 0.03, 12.4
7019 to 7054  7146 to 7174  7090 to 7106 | 0.01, 12.2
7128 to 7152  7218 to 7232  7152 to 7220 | 0.03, 12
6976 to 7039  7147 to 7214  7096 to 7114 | -0.02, 12.1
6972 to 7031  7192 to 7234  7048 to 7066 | 0.02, 12.4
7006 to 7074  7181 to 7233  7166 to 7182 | 0.04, 11.8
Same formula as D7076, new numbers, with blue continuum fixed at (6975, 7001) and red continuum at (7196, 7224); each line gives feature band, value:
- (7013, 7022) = 1.1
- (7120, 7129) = 0.6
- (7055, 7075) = 1.3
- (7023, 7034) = -0.2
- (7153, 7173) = 0.0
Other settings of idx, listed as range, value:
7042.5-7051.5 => 13.3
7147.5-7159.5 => 12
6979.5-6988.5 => 12.6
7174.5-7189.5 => 11.6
